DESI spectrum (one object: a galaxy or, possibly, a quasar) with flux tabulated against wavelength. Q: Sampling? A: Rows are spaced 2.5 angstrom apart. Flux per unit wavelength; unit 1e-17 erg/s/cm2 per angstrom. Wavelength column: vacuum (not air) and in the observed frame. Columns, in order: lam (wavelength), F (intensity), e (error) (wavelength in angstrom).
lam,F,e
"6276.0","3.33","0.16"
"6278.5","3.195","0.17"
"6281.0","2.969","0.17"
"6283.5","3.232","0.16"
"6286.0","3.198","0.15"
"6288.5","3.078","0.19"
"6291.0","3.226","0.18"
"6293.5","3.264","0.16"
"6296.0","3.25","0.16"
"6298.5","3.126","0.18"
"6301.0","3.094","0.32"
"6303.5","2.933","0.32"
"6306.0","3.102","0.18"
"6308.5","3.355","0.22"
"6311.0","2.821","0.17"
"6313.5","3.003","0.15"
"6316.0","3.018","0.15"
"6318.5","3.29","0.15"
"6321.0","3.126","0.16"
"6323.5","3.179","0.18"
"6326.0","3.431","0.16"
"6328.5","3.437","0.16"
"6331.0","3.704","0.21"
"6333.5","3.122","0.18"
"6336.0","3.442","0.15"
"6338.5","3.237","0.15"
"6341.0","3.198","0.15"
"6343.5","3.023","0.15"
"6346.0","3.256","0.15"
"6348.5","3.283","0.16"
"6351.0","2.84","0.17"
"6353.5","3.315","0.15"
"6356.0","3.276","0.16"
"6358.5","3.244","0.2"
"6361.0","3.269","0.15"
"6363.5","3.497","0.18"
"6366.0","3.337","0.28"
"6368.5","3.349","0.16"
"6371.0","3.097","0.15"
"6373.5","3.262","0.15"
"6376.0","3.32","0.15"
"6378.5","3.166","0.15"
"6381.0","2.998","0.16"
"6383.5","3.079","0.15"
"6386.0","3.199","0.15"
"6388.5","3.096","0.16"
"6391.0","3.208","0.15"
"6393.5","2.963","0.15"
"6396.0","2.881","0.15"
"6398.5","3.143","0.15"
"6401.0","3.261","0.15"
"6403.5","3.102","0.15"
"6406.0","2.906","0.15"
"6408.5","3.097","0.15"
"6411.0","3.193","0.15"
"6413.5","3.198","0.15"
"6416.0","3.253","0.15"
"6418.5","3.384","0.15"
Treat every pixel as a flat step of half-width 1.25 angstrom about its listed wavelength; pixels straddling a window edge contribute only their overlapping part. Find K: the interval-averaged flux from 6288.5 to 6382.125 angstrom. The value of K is 3.21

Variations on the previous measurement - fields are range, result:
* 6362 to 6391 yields 3.22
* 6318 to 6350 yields 3.28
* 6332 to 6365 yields 3.24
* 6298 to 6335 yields 3.19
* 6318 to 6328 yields 3.27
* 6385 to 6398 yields 3.07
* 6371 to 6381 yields 3.2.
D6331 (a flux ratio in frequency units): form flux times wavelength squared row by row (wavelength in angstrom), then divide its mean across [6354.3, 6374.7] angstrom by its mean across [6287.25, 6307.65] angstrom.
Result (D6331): 1.07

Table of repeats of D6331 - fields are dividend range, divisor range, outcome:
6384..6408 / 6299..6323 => 1.03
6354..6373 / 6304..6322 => 1.08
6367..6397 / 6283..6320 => 1.03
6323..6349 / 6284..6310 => 1.06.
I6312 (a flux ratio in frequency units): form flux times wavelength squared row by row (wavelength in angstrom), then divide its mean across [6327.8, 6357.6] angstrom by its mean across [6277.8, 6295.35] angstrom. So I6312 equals 1.05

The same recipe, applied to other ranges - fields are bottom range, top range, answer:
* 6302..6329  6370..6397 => 1.01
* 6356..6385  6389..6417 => 0.97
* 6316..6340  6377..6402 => 0.95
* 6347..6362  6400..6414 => 0.99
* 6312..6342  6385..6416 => 0.98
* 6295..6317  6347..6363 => 1.06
